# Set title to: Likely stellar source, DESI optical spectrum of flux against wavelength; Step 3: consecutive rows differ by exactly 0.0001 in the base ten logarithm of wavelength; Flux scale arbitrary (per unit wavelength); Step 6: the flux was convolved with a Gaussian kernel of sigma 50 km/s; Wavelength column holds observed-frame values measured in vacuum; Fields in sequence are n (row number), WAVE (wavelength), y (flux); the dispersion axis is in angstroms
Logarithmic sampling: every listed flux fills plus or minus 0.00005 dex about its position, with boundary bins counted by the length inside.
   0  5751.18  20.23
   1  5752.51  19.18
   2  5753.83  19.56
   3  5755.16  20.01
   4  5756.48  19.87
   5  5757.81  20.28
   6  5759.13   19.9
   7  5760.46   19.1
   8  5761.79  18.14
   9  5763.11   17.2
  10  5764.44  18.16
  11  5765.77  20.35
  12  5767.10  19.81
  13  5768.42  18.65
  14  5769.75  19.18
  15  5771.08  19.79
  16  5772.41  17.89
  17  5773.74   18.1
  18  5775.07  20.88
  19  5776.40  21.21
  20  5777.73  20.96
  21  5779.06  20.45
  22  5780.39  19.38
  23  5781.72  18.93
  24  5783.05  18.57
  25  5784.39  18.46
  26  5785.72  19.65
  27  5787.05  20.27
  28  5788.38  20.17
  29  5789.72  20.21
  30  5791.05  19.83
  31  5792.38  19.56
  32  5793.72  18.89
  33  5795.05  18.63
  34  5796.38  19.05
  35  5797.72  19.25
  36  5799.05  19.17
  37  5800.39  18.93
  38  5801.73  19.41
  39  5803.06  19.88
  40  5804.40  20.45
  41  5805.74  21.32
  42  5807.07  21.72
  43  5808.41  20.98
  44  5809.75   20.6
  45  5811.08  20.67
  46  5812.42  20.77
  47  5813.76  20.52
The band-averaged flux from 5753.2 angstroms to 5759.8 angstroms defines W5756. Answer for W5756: 19.9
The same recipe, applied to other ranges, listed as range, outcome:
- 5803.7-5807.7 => 21.1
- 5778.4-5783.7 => 19.3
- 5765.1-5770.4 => 19.5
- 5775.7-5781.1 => 20.5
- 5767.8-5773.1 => 18.9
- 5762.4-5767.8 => 18.9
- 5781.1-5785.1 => 18.6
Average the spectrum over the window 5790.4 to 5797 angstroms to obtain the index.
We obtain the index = 19.2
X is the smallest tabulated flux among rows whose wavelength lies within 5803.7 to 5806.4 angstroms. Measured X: 20.45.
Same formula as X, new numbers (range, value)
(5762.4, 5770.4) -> 17.2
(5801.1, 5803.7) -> 19.41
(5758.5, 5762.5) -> 18.14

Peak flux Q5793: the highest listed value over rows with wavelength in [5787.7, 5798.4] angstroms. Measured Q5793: 20.21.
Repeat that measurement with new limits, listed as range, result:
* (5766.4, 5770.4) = 19.81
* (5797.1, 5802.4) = 19.41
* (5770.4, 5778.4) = 21.21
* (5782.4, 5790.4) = 20.27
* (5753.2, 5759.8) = 20.28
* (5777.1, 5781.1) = 20.96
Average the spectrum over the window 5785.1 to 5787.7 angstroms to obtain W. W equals 20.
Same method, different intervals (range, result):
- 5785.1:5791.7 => 20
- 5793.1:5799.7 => 19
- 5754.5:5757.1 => 20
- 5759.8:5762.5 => 18.6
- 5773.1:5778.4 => 20.3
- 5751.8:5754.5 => 19.3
